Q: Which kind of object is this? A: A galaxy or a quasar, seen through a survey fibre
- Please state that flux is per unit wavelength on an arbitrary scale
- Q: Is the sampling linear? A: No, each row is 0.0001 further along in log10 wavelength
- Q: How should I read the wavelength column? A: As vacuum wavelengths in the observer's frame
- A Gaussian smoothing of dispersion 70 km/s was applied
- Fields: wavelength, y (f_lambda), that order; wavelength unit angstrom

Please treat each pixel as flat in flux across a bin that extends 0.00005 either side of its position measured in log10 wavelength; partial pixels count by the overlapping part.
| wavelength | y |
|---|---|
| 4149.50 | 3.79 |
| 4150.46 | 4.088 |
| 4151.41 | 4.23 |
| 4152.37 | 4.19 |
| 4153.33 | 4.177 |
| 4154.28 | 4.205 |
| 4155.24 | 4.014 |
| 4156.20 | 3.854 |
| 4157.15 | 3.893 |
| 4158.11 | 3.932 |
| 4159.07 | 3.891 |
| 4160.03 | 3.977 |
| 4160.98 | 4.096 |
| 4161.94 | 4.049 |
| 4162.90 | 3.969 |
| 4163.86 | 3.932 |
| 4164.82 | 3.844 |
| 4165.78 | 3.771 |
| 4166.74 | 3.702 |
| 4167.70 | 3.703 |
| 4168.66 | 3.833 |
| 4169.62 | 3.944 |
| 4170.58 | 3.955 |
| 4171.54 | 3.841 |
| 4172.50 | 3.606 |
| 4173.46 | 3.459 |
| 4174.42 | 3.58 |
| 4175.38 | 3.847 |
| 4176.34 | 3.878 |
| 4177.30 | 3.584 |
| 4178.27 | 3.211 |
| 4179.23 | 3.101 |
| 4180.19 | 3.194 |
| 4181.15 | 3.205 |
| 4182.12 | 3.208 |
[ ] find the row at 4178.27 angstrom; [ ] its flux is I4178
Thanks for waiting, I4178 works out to 3.211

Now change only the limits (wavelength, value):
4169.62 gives 3.944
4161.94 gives 4.049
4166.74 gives 3.702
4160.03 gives 3.977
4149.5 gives 3.79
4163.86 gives 3.932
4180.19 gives 3.194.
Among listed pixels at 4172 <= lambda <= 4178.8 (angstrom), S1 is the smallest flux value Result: 3.211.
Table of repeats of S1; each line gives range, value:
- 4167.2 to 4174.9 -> 3.459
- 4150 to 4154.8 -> 4.088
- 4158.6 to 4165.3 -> 3.844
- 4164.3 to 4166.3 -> 3.771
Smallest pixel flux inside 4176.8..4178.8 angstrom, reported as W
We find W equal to 3.211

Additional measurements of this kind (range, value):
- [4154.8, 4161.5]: 3.854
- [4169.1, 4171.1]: 3.944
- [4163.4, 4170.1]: 3.702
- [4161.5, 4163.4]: 3.969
